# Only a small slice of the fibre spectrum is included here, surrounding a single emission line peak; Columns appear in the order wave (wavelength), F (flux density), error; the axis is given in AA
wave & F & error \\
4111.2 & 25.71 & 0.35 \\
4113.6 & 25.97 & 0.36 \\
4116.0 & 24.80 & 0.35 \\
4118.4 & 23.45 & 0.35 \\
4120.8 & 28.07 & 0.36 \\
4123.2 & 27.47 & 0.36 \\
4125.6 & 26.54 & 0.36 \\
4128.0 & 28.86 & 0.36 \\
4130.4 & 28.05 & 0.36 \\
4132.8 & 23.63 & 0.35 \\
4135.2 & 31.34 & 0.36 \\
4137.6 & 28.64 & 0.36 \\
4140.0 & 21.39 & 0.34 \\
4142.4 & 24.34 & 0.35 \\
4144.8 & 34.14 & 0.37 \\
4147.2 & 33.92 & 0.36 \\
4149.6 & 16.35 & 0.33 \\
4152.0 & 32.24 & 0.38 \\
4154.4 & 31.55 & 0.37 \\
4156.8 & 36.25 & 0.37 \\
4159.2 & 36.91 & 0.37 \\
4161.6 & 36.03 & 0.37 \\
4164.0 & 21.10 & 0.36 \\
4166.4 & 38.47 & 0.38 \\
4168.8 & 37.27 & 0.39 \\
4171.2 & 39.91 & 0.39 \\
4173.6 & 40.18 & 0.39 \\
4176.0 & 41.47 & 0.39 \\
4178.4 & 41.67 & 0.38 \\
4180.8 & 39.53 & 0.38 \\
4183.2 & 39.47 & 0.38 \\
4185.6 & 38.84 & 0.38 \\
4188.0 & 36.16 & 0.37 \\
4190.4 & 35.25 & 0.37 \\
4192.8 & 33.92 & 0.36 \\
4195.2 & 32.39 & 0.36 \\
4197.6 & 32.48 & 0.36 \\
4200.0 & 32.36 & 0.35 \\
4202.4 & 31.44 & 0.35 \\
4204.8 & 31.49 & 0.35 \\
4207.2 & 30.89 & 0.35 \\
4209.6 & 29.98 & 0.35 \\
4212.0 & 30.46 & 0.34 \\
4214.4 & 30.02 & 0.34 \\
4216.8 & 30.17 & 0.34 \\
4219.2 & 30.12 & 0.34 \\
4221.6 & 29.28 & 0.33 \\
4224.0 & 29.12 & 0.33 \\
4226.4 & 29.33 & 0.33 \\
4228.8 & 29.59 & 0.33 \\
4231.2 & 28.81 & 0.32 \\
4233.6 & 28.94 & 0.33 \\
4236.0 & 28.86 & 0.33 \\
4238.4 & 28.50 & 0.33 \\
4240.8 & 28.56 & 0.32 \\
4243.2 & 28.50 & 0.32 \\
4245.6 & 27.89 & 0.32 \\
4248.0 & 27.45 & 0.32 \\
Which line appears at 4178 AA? Lyman alpha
